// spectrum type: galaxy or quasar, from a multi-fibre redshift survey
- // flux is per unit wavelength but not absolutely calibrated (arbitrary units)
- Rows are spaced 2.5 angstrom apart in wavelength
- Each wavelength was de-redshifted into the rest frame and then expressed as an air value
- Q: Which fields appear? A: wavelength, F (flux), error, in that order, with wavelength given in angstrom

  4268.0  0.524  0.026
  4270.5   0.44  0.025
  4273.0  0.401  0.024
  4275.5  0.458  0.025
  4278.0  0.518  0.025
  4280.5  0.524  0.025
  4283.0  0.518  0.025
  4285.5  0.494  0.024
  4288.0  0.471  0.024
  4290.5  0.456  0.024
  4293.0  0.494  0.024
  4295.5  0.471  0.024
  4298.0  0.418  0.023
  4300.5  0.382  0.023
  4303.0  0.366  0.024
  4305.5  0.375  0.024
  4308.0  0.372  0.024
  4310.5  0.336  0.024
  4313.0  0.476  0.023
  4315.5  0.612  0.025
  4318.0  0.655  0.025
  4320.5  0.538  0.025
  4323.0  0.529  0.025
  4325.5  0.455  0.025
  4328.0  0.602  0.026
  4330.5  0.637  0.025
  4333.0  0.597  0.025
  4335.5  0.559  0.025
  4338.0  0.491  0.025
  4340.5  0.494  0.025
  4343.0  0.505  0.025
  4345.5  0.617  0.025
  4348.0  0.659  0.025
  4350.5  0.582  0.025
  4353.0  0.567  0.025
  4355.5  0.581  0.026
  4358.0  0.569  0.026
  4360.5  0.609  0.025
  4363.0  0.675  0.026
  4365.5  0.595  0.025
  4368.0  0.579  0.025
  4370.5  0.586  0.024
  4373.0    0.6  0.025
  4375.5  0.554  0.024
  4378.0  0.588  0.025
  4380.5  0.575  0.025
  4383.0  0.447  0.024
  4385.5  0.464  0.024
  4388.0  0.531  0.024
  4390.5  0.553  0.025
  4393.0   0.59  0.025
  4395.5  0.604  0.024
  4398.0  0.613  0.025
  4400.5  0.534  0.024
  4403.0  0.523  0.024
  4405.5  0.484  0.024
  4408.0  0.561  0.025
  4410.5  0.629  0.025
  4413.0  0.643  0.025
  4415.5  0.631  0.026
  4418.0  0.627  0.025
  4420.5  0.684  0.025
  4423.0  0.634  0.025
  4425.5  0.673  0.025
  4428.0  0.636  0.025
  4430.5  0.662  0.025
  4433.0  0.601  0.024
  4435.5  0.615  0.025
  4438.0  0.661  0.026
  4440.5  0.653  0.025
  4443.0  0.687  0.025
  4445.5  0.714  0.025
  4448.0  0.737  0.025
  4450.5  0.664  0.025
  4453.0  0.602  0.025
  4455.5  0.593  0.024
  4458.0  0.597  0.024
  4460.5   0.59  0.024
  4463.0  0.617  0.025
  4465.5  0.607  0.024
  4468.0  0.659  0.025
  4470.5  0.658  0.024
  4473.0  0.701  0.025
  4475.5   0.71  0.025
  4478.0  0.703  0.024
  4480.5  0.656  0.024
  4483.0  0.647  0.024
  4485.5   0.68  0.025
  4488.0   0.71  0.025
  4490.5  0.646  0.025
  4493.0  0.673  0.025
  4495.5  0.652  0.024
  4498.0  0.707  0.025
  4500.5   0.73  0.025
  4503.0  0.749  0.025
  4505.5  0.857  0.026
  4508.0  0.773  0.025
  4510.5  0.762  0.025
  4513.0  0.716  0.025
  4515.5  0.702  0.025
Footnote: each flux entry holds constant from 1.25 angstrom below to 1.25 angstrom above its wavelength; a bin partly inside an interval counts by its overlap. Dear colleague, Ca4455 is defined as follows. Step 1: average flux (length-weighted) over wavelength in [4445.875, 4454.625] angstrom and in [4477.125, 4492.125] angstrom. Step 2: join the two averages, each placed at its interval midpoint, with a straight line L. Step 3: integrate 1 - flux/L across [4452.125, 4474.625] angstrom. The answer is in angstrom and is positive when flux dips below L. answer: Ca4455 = 1.5 angstrom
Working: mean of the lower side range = 0.669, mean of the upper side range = 0.673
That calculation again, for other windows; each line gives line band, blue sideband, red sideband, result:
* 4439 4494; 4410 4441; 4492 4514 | 2.6 angstrom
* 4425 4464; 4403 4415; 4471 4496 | -1.2 angstrom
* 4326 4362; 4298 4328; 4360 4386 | -3.7 angstrom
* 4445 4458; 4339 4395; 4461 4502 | -0.2 angstrom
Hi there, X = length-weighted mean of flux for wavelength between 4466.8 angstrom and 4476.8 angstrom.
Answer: 0.682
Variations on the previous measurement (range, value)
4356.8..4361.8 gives 0.59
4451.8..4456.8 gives 0.597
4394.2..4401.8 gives 0.583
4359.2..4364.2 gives 0.641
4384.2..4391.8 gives 0.516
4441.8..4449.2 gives 0.713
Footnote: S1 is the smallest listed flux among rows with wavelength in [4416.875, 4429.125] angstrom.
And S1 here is 0.627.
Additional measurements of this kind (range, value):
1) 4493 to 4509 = 0.652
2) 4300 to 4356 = 0.336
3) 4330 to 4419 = 0.447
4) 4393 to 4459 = 0.484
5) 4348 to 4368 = 0.567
